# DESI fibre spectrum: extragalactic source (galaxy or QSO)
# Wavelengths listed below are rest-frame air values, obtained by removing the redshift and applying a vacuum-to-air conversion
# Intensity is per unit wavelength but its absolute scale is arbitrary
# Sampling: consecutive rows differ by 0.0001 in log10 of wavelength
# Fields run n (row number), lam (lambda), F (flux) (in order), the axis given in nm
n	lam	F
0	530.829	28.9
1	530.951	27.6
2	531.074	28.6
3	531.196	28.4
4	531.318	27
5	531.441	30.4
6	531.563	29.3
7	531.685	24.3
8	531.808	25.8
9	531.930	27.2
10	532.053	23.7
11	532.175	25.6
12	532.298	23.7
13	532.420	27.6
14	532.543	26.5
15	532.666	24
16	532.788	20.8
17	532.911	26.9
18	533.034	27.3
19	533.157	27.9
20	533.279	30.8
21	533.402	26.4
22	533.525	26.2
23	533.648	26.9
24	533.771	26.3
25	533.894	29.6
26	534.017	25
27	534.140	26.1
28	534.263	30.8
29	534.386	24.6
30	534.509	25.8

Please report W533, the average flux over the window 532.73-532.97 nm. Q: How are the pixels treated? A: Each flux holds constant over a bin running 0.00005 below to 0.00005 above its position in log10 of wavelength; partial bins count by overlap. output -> 23.8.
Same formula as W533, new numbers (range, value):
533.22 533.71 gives 27.5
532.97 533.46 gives 28.1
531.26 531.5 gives 28.6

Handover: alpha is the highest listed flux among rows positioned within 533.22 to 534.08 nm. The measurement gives 30.8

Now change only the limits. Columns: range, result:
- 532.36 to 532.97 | 27.6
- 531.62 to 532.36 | 27.2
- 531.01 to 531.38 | 28.6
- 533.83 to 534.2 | 29.6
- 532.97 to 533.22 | 27.9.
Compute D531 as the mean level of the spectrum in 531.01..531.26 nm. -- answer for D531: 28.5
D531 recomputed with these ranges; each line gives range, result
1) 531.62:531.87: 25.2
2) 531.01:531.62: 28.7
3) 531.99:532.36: 24.4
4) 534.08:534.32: 28.4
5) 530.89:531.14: 28.1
